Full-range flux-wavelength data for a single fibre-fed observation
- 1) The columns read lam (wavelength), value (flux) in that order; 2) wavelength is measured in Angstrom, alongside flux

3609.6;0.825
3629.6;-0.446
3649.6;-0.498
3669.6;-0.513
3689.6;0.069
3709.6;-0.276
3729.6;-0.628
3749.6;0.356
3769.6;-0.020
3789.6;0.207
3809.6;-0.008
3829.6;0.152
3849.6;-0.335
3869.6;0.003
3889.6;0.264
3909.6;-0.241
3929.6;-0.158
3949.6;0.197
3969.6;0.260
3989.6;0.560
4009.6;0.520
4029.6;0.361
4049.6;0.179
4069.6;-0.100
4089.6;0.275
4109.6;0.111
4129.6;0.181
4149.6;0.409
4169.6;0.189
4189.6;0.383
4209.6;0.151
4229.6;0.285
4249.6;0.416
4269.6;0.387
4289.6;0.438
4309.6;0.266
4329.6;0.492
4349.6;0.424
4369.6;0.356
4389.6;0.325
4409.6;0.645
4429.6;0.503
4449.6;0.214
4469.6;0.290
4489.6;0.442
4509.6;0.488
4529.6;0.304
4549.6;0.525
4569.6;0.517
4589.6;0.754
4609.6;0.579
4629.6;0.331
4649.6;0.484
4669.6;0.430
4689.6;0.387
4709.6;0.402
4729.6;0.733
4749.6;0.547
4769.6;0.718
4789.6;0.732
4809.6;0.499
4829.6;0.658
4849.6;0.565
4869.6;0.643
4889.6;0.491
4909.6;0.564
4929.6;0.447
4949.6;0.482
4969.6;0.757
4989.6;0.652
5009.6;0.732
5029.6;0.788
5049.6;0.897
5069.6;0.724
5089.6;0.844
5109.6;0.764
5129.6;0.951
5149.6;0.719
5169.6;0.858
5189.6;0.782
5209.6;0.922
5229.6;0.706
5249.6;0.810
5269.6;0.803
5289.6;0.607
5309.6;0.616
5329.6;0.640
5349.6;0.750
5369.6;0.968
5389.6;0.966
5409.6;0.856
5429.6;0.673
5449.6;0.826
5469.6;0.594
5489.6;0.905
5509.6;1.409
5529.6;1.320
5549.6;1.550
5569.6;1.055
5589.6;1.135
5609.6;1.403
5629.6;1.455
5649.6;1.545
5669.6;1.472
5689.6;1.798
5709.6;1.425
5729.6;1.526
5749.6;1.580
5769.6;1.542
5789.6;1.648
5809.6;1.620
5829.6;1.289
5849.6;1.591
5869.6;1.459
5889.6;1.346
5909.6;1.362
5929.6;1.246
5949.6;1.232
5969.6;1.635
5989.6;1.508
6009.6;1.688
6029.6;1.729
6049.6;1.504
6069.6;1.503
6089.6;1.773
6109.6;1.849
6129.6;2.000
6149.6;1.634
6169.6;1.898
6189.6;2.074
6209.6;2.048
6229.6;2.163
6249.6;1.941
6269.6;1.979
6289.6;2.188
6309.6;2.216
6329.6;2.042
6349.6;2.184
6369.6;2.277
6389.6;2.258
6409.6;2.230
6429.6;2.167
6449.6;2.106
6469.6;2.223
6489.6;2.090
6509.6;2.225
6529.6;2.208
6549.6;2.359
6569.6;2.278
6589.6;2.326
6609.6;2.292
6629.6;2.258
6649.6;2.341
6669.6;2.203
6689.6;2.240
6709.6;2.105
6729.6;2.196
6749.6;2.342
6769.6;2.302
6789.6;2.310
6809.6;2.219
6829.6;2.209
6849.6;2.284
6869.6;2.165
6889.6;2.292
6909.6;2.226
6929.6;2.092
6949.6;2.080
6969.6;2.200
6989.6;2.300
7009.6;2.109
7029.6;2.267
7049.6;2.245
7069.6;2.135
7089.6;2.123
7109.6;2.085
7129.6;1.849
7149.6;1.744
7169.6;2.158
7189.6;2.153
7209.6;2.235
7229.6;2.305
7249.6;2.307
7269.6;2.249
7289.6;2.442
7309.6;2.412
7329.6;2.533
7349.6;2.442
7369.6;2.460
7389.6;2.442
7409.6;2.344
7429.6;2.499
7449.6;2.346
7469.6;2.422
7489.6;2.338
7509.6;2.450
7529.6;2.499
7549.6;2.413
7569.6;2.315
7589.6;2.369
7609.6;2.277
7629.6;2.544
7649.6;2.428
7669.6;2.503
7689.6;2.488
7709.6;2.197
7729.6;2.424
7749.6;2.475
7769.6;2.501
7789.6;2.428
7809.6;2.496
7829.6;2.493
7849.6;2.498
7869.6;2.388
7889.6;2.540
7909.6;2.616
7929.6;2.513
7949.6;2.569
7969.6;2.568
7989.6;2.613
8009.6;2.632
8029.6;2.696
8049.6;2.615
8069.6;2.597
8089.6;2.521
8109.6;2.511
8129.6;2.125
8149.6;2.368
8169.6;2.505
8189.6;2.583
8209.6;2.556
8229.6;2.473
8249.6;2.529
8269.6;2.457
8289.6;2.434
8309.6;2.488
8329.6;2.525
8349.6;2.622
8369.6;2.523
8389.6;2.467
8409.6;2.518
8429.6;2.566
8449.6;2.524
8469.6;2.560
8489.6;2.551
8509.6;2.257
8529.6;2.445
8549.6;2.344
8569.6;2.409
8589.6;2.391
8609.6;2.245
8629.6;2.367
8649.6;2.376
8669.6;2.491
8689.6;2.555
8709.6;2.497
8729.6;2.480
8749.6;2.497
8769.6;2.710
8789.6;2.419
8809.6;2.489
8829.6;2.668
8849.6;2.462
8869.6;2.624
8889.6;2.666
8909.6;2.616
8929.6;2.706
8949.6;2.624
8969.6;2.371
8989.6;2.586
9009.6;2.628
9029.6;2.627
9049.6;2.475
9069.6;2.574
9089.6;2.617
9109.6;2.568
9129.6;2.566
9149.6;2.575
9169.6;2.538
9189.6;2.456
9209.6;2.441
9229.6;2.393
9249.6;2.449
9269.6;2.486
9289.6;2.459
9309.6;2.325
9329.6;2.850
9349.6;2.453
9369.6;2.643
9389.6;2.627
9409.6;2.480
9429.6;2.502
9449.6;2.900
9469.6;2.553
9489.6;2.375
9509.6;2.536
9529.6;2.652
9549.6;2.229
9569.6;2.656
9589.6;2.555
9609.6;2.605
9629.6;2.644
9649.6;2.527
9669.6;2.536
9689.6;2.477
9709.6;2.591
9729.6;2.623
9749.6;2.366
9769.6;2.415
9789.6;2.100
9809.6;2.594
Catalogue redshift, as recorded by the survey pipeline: 0.380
